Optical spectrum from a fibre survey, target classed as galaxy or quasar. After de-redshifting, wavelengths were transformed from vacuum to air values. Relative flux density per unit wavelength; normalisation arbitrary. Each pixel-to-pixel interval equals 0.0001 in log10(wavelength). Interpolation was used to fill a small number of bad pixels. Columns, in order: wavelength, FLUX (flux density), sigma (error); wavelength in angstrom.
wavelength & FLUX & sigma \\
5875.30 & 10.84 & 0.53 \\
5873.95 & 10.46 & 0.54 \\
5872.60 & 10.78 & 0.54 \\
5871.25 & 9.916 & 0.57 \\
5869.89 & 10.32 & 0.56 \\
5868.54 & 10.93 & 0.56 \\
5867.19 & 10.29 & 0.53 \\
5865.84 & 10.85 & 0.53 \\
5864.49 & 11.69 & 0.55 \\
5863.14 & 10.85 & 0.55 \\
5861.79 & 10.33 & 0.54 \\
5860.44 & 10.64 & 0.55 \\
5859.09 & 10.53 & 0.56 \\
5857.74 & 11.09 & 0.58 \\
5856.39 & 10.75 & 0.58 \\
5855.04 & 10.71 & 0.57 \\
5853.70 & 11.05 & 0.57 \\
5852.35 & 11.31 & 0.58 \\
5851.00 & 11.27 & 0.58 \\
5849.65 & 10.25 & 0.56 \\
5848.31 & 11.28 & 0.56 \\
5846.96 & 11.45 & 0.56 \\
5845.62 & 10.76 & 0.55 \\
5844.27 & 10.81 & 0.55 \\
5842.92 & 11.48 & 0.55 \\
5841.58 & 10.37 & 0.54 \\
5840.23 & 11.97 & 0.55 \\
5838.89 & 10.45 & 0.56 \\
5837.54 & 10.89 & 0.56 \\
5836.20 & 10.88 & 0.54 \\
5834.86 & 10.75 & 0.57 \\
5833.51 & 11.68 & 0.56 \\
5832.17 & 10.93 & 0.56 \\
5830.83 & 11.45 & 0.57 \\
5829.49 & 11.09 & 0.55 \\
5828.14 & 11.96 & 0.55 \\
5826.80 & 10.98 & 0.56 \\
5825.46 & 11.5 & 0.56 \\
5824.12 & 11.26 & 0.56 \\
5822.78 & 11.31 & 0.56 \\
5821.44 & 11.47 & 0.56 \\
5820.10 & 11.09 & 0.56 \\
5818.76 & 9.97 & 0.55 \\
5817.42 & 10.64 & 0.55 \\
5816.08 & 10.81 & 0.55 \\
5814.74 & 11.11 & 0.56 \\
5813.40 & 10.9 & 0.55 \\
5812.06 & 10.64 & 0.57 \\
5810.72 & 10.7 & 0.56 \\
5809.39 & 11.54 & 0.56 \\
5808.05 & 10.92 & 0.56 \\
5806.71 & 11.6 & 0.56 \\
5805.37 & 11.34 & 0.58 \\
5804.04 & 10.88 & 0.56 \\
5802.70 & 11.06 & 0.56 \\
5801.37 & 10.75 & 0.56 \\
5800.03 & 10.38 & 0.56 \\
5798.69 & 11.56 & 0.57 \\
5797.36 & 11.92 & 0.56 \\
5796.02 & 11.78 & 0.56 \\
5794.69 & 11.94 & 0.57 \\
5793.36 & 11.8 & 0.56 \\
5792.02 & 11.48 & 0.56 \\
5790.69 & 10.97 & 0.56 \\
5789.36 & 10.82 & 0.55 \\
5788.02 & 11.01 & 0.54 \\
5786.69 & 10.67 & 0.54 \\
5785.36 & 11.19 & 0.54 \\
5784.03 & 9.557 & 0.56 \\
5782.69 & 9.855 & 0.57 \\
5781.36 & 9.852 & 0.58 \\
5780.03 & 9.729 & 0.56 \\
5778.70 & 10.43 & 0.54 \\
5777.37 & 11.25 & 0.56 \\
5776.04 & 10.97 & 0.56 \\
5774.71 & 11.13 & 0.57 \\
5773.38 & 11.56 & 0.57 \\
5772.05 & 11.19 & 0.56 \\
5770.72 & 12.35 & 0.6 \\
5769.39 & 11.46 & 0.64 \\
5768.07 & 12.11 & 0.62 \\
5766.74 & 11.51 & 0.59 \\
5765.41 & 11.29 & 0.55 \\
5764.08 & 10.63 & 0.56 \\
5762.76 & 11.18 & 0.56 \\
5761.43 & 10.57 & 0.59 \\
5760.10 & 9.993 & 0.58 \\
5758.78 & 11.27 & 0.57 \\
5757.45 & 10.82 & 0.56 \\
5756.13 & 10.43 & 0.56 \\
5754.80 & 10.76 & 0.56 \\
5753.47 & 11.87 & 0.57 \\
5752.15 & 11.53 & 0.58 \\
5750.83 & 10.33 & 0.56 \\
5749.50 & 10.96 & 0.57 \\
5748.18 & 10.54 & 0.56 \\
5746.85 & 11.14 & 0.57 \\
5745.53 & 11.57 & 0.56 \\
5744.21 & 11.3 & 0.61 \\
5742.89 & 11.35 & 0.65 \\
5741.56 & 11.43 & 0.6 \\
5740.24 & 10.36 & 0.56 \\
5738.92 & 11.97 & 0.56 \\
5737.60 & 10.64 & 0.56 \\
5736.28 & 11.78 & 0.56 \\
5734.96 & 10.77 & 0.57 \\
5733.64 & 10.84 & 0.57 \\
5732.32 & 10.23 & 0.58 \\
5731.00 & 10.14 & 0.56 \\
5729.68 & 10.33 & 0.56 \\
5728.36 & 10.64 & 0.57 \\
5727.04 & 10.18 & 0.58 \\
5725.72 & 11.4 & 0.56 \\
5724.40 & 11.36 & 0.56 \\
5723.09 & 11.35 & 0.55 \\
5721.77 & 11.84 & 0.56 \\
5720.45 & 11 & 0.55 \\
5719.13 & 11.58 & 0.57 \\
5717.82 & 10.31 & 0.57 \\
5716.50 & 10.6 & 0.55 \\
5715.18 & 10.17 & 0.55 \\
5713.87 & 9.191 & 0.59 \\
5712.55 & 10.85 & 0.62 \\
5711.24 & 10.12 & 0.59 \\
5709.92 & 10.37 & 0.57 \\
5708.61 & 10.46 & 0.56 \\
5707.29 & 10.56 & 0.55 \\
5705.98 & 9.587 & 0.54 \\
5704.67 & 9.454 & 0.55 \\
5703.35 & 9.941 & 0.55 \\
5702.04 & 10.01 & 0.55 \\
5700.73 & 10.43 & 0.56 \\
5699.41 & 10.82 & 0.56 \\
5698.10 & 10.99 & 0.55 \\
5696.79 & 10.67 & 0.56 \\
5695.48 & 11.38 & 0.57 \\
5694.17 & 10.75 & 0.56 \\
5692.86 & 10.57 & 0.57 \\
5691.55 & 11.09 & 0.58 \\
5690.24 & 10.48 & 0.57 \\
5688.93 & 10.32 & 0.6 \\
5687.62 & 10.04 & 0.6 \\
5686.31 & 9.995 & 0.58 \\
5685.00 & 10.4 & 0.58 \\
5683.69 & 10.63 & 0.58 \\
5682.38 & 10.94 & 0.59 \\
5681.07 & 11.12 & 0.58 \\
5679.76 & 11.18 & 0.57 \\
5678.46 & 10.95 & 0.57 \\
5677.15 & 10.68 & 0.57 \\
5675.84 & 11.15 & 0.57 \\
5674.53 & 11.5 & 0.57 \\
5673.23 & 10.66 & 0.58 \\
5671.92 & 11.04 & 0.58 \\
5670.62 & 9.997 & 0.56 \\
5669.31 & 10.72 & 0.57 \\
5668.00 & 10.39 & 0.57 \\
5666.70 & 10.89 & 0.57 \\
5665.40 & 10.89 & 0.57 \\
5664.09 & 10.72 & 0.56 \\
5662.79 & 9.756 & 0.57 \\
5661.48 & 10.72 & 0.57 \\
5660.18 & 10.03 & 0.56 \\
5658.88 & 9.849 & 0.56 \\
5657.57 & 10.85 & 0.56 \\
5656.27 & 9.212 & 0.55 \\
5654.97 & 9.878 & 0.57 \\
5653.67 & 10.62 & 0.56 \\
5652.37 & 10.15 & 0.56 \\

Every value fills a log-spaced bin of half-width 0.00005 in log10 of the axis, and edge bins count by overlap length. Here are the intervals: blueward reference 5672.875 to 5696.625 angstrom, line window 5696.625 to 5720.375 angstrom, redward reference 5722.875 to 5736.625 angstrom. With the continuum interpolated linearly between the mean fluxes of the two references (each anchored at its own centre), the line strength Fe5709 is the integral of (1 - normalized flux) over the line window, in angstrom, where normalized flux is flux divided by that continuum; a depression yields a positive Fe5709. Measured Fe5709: 0.9 angstrom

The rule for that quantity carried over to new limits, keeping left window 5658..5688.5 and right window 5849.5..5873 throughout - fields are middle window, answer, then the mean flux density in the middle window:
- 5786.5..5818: -1.3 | 11.1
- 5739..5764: -0.7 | 11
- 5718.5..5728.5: -0.5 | 11.2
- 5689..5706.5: 0.3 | 10.5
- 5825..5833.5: -0.5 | 11.3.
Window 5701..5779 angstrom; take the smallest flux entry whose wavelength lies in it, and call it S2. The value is 9.191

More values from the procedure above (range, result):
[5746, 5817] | 9.557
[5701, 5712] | 9.454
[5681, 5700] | 9.995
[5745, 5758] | 10.33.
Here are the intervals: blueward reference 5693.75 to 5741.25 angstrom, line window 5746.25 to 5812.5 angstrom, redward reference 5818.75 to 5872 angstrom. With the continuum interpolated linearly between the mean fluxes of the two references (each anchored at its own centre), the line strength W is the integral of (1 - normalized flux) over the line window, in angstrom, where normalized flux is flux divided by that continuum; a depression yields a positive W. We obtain -1.3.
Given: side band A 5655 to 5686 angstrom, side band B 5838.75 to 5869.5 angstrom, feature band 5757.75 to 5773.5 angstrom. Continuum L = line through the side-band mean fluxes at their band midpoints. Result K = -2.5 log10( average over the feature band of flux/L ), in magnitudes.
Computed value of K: -0.047 mag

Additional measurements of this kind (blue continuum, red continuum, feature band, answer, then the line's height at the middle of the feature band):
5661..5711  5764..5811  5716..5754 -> -0.02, 10.8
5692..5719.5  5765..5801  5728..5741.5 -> -0.01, 10.7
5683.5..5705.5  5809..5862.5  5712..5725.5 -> -0.03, 10.6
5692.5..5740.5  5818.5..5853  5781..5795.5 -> 0.01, 10.9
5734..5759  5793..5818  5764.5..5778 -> -0.03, 11.1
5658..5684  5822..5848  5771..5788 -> 0.03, 11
